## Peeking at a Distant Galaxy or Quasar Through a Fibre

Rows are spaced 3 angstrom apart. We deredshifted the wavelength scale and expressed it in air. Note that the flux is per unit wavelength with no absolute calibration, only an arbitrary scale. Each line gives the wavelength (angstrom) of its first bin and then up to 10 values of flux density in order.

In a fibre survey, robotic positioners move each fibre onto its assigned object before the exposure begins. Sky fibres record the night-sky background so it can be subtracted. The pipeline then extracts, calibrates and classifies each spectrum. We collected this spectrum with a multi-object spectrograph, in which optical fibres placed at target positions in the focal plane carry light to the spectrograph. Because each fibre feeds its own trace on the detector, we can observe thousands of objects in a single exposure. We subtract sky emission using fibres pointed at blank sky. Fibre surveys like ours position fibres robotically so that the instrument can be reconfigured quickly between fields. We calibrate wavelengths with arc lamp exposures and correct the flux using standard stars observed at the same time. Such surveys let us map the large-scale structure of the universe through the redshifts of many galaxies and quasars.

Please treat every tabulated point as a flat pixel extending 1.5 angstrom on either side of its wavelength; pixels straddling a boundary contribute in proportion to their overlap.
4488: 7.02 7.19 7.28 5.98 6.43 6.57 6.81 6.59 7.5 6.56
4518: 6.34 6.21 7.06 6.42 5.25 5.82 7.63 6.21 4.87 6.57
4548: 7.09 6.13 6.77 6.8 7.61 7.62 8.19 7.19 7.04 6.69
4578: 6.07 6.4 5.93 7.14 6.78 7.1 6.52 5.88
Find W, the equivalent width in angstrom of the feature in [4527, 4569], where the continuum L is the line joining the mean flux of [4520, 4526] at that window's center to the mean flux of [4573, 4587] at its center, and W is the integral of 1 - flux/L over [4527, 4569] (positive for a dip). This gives -0.9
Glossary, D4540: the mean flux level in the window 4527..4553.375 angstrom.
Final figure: 6.23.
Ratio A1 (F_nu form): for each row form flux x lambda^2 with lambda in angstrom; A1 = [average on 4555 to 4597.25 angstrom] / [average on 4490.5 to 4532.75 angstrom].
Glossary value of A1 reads 1.1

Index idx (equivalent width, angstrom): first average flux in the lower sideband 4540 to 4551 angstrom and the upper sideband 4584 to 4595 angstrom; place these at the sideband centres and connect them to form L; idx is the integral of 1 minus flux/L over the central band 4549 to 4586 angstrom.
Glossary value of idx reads -2.2 angstrom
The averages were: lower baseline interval 6.17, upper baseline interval 6.84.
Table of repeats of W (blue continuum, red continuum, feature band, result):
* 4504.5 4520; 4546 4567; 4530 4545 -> 1.89 angstrom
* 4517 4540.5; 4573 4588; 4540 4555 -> 0.30 angstrom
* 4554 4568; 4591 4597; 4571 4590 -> 1.44 angstrom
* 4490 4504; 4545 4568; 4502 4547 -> 2.94 angstrom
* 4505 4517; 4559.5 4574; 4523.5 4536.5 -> 1.42 angstrom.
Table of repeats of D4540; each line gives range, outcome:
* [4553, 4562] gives 7.11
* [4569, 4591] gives 6.62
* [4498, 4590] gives 6.65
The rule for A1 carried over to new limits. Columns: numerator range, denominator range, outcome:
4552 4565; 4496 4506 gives 1.15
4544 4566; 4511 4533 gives 1.11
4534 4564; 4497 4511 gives 1.04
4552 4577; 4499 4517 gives 1.09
